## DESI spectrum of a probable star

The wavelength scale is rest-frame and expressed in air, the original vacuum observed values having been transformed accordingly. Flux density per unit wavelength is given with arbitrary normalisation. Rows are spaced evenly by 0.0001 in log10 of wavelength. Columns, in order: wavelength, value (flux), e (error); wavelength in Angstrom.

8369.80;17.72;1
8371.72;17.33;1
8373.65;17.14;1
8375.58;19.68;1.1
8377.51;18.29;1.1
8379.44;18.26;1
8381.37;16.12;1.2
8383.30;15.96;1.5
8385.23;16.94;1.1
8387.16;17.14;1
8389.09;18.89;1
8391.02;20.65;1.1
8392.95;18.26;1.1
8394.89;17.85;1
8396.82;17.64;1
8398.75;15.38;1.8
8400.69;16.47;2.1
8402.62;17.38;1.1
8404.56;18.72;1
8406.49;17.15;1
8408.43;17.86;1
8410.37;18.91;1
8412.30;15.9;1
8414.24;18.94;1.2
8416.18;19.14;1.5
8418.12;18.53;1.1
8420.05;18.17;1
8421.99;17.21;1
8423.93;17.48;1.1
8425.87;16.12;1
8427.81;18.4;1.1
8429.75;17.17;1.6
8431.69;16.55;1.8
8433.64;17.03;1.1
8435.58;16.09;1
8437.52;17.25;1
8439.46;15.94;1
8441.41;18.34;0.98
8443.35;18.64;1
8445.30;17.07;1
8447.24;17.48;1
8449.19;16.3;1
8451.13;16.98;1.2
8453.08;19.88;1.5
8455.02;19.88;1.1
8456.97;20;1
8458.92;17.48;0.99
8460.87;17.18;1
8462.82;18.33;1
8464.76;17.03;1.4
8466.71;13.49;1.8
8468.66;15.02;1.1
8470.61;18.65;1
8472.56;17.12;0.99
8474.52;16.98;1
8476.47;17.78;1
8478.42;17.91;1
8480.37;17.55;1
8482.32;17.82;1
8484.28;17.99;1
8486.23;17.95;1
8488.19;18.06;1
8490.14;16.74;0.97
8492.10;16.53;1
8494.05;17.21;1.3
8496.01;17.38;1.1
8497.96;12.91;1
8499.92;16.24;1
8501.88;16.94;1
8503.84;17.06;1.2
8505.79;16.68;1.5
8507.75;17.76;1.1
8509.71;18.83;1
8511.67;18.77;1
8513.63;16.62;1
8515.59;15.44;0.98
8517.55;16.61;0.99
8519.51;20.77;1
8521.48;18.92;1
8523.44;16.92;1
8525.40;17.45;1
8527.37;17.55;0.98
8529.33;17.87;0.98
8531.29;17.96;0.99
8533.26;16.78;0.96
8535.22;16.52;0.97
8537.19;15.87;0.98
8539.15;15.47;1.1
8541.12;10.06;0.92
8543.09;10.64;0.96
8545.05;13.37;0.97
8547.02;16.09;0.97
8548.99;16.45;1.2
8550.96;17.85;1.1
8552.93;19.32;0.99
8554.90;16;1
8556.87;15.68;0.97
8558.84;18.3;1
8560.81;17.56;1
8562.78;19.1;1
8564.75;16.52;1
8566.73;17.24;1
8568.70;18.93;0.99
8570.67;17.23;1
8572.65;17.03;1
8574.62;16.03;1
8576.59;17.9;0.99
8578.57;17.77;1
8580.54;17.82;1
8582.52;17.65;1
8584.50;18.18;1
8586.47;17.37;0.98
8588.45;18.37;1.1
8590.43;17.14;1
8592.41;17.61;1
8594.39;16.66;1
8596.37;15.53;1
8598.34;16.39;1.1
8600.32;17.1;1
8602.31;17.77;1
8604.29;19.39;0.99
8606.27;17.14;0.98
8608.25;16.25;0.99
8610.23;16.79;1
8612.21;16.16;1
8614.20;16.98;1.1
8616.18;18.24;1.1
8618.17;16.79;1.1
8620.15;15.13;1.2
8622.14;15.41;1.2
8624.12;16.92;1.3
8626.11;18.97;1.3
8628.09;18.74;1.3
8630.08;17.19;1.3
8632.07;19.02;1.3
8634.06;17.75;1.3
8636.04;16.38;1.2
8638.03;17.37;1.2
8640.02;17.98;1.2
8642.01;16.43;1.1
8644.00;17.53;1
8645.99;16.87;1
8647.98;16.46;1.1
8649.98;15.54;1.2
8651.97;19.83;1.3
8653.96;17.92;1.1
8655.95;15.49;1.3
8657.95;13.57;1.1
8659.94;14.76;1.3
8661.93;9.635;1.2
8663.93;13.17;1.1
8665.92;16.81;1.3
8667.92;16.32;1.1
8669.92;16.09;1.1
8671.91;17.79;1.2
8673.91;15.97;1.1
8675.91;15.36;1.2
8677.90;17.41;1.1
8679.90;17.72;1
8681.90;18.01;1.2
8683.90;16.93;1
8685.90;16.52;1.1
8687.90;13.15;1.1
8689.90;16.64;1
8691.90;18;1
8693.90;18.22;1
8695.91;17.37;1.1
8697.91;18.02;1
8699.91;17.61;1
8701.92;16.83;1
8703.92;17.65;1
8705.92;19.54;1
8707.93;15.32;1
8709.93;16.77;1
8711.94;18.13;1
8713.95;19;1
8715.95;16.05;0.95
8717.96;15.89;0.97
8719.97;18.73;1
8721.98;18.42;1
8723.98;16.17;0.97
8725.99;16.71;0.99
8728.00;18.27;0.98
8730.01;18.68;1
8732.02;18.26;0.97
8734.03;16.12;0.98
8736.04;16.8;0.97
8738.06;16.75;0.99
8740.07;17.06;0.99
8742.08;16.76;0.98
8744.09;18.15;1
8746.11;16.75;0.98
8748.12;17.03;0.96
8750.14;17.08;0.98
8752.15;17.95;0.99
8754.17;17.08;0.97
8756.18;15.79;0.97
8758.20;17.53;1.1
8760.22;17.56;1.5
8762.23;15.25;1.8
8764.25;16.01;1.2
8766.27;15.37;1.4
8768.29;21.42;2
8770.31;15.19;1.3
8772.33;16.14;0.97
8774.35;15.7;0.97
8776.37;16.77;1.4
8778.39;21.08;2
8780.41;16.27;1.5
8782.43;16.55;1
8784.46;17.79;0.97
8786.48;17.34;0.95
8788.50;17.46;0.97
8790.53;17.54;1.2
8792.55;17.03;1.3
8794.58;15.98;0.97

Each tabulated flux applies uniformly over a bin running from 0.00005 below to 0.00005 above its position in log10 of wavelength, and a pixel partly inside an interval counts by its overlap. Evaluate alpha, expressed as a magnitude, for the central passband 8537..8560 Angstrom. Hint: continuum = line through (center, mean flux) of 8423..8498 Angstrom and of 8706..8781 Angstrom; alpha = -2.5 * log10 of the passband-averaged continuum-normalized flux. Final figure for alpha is 0.12 mag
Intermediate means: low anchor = 17.3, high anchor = 17.2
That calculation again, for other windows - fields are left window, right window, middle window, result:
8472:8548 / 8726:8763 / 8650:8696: 0.057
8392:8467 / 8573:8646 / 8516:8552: 0.072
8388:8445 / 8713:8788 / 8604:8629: 0.018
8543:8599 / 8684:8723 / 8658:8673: 0.158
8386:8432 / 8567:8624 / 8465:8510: 0.035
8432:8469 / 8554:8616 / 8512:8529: -0.017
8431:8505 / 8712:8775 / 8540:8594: 0.026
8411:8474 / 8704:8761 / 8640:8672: 0.094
